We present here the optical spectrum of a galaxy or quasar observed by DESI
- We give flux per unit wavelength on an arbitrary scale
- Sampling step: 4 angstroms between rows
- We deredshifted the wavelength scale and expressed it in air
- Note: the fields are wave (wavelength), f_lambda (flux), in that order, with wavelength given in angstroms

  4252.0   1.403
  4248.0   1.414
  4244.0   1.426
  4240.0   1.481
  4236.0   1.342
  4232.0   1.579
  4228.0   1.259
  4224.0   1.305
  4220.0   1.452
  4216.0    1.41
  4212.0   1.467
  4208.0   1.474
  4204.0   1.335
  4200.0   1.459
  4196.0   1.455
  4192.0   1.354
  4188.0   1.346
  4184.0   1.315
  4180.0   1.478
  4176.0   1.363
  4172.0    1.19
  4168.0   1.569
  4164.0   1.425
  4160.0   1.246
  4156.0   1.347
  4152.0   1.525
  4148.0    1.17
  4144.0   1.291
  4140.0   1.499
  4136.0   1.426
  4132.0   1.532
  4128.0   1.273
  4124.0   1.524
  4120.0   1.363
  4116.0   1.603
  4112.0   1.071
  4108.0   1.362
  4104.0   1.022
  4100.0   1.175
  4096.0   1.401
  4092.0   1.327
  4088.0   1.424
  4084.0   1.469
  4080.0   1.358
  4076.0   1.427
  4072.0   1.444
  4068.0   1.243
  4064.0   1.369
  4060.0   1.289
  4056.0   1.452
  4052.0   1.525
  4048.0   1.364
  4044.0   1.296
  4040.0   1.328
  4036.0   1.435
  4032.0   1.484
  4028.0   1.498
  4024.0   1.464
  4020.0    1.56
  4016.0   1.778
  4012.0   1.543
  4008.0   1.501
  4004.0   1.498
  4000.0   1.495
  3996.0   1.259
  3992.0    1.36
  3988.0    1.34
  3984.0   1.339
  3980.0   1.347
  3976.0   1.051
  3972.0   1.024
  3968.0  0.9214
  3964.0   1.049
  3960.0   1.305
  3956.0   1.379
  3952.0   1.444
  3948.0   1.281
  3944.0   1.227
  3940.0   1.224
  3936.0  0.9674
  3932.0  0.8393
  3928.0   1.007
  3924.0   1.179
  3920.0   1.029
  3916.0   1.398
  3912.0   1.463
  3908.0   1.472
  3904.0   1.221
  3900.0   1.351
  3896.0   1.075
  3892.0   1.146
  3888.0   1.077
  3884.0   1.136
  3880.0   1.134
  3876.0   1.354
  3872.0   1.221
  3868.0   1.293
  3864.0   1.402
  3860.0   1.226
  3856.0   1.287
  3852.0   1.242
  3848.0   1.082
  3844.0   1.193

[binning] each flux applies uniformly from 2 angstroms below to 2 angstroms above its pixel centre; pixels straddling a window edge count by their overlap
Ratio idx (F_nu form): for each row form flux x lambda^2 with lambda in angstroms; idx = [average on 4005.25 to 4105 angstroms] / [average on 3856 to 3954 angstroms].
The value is 1.3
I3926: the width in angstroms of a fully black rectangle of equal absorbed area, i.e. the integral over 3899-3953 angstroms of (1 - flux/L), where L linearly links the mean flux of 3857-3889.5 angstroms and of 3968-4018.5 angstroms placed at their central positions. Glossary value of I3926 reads 3.1 angstroms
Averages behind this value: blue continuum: 1.23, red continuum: 1.36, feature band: 1.22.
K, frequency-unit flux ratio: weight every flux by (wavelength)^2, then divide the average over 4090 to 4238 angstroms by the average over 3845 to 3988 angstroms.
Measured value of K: 1.28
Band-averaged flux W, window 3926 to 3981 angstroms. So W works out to 1.14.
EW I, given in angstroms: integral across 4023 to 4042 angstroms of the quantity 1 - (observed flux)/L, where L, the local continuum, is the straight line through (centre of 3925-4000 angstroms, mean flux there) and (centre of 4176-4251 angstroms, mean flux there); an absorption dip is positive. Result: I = -2.8 angstroms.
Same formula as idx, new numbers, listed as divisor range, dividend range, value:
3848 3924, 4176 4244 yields 1.33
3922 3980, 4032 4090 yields 1.29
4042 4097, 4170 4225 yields 1.07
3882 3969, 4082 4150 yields 1.24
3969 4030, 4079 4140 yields 1.03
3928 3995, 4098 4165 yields 1.23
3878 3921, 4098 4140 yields 1.22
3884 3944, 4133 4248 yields 1.36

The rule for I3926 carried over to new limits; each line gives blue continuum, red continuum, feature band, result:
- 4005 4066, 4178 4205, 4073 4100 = 0.98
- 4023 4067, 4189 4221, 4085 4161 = 3.44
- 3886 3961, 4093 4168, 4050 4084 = -2.15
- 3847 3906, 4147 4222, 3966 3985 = 2.22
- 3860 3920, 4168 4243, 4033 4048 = -0.44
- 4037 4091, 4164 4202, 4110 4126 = -0.02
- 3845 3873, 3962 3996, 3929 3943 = 2.10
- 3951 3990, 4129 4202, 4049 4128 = -2.42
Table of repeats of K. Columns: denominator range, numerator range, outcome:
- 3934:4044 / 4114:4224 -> 1.14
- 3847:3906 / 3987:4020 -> 1.30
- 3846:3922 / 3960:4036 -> 1.16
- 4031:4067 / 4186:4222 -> 1.10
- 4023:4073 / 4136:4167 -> 1.03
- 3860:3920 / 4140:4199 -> 1.25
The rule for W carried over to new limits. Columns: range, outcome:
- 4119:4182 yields 1.39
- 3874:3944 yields 1.18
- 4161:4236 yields 1.4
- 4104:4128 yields 1.35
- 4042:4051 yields 1.35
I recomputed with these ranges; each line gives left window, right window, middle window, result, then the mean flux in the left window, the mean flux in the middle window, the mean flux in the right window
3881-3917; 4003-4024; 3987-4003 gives 1.5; 1.25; 1.37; 1.57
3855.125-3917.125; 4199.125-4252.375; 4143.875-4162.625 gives 0.8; 1.26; 1.32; 1.41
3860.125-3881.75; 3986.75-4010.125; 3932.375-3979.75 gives 7.0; 1.28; 1.17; 1.41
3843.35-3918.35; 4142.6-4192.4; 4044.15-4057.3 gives -1.1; 1.25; 1.43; 1.36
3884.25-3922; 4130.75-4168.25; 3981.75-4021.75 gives -5.0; 1.24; 1.47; 1.39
